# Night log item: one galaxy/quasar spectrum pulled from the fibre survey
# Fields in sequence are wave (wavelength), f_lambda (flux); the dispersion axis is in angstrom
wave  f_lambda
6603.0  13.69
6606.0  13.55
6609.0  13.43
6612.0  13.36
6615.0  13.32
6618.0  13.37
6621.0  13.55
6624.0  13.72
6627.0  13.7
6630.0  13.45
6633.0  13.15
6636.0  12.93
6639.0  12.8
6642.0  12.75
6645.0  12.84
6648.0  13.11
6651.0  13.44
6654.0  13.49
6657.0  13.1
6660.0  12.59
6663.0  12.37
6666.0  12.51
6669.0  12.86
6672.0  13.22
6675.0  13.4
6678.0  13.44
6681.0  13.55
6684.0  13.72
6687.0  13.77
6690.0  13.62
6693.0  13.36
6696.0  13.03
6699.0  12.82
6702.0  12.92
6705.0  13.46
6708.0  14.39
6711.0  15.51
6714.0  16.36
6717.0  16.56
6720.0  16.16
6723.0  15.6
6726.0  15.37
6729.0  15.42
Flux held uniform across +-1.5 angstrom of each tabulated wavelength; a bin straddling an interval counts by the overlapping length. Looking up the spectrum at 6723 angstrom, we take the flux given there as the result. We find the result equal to 15.6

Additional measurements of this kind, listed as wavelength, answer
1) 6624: 13.72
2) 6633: 13.15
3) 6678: 13.44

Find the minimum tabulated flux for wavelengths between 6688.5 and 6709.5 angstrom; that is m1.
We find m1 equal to 12.82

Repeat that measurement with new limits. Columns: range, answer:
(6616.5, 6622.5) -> 13.37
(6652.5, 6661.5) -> 12.59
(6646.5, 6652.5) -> 13.11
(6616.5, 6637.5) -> 12.93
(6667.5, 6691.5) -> 12.86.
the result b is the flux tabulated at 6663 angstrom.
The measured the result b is 12.37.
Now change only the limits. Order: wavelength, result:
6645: 12.84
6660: 12.59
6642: 12.75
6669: 12.86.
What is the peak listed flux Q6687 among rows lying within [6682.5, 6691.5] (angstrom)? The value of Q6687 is 13.77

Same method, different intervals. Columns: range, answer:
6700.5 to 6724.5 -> 16.56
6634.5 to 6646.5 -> 12.93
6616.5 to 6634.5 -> 13.72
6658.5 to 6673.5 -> 13.22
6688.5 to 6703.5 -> 13.62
